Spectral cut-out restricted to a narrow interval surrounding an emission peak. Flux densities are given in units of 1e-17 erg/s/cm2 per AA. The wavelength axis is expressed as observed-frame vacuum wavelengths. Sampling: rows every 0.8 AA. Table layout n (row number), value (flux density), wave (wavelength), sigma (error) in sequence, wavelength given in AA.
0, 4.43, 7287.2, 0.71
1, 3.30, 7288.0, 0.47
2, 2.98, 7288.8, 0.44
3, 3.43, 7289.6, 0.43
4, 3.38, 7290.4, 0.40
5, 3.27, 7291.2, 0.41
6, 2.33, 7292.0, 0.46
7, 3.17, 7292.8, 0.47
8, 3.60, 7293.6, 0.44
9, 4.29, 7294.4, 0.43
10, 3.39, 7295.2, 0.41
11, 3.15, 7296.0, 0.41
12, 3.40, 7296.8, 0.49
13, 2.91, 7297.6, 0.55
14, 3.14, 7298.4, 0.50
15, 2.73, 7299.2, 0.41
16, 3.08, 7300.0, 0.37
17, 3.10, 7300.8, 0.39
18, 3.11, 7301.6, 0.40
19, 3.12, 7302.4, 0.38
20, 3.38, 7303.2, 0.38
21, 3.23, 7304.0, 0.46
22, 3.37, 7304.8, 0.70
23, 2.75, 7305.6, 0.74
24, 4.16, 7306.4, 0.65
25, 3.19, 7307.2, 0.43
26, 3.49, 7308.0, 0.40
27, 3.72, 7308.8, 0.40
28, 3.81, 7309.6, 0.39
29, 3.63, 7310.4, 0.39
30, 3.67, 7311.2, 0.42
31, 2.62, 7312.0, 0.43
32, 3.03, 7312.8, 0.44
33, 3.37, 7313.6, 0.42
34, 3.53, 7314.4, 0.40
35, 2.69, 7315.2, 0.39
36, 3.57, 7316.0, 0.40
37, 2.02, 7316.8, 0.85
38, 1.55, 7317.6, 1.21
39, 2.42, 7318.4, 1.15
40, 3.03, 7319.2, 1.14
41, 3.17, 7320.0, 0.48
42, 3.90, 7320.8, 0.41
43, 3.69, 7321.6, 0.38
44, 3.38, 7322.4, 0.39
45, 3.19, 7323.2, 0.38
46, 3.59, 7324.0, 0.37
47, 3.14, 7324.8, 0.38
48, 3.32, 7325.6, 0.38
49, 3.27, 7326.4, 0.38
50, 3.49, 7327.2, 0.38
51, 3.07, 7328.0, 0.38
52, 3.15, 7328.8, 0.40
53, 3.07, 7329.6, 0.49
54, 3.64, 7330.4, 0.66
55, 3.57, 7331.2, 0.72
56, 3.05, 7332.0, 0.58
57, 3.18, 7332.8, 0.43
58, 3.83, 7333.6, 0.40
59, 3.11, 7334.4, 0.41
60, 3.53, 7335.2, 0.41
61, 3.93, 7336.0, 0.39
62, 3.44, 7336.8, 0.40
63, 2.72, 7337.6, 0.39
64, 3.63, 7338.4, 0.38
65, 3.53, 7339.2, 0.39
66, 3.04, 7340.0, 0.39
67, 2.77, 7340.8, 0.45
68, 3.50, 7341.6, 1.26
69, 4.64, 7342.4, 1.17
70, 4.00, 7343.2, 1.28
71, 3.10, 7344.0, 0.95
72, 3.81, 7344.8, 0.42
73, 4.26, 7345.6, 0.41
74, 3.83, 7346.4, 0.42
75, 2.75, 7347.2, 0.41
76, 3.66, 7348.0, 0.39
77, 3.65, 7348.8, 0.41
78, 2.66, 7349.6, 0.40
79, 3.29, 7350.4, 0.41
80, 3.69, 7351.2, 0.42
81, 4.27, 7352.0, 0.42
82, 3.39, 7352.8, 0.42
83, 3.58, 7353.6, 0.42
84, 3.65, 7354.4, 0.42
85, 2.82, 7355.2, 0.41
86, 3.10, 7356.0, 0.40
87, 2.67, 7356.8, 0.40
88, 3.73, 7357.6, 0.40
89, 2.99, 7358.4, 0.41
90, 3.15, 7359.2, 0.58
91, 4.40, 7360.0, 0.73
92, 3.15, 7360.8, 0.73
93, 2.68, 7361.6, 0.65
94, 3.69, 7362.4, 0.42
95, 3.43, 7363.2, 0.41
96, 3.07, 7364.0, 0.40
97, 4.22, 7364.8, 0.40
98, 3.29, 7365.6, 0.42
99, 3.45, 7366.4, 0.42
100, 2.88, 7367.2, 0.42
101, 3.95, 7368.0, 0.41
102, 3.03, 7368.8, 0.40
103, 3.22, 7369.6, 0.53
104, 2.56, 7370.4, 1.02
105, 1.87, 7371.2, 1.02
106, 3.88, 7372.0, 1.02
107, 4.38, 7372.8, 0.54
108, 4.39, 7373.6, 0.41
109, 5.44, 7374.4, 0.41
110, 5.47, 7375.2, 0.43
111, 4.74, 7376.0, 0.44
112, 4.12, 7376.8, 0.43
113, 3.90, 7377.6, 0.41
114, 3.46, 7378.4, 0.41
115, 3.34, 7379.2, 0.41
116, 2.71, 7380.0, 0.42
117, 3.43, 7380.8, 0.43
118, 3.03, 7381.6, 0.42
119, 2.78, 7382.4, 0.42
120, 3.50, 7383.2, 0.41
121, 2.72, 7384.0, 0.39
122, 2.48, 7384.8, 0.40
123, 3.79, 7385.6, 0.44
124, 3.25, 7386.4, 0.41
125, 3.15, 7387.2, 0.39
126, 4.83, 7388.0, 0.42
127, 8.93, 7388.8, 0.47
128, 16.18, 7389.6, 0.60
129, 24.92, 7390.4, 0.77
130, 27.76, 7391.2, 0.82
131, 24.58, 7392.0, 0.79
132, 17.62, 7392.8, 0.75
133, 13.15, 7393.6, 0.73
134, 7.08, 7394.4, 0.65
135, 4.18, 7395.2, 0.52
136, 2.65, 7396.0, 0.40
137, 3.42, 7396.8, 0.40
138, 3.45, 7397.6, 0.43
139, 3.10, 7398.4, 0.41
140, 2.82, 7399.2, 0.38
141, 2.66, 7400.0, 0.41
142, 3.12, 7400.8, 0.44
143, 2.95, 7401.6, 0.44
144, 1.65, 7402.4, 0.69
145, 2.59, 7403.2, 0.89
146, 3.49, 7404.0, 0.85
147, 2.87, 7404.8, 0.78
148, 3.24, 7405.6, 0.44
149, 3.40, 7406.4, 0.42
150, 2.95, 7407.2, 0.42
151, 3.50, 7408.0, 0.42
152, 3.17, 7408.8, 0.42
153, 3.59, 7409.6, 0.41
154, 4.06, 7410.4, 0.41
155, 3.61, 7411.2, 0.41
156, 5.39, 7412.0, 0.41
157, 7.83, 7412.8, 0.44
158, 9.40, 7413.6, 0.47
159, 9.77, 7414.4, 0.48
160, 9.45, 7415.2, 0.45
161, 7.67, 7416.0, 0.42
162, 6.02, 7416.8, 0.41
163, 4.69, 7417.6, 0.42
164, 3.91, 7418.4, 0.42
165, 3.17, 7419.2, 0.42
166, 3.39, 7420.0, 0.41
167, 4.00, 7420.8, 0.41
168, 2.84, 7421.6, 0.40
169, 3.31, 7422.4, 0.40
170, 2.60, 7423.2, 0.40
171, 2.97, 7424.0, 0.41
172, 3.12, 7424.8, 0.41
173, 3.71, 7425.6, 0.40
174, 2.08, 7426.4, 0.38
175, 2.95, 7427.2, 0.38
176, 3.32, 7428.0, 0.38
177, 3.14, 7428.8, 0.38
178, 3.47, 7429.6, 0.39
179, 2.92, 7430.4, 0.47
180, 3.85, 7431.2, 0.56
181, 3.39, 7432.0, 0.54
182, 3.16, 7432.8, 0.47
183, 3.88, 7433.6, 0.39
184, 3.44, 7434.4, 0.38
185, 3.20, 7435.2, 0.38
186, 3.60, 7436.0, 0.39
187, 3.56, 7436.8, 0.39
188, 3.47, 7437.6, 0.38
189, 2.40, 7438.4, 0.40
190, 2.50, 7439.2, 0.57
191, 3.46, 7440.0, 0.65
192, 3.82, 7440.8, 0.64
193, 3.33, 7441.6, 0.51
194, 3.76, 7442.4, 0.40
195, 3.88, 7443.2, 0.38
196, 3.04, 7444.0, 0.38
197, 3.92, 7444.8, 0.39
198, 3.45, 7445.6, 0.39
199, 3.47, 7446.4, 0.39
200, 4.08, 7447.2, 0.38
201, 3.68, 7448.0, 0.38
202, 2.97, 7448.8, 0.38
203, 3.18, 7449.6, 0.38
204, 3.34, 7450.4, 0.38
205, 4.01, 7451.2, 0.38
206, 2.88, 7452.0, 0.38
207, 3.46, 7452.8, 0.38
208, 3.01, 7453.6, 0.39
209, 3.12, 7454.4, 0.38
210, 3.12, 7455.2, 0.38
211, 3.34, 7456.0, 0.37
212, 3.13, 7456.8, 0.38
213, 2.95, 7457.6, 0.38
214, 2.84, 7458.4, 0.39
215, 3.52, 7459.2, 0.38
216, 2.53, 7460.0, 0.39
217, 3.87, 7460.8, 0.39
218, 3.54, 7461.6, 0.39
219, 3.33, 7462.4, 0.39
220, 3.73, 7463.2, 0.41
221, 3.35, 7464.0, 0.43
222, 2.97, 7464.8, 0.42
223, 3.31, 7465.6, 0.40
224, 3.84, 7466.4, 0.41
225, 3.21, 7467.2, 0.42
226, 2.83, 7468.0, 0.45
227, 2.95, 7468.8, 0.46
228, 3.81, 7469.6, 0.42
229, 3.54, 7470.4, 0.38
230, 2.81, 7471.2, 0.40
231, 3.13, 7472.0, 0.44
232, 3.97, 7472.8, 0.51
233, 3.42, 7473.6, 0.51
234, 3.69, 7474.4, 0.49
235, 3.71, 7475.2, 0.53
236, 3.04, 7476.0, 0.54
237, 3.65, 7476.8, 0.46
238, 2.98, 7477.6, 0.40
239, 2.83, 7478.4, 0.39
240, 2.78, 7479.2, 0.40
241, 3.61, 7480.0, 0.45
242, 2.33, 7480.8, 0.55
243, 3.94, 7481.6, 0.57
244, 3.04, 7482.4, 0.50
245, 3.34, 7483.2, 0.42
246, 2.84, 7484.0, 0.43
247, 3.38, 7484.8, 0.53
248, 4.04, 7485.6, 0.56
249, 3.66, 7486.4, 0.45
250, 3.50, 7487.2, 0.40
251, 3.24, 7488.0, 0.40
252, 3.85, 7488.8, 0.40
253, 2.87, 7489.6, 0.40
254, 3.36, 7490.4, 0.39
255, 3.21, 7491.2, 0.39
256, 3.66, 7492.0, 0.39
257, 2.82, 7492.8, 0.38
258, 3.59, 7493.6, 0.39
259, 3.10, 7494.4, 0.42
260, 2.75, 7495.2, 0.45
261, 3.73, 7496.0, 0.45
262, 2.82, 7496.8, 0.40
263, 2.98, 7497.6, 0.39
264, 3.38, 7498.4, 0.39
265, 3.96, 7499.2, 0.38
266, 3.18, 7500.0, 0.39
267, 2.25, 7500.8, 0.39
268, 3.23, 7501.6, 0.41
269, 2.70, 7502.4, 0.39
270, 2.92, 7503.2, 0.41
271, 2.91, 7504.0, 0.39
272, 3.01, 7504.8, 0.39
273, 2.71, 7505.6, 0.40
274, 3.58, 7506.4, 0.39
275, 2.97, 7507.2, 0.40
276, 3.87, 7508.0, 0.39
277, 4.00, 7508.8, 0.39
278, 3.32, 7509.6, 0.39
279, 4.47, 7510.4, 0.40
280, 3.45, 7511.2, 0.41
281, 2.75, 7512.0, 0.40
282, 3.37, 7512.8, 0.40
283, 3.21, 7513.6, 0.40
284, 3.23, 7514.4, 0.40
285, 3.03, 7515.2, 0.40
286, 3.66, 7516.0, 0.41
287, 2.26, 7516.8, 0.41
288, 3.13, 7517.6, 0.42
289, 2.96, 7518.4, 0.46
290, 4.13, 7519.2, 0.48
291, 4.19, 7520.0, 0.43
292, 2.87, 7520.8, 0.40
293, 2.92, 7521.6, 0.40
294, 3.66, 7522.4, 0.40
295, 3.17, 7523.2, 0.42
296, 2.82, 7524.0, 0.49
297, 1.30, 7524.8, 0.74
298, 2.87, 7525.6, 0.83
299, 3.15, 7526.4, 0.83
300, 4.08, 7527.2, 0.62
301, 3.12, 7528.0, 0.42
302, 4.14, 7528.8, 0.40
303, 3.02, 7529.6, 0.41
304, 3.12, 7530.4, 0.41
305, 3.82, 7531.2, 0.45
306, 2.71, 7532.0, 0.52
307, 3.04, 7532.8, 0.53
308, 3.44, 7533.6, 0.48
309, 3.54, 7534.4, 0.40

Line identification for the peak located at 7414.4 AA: [N II] 6583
